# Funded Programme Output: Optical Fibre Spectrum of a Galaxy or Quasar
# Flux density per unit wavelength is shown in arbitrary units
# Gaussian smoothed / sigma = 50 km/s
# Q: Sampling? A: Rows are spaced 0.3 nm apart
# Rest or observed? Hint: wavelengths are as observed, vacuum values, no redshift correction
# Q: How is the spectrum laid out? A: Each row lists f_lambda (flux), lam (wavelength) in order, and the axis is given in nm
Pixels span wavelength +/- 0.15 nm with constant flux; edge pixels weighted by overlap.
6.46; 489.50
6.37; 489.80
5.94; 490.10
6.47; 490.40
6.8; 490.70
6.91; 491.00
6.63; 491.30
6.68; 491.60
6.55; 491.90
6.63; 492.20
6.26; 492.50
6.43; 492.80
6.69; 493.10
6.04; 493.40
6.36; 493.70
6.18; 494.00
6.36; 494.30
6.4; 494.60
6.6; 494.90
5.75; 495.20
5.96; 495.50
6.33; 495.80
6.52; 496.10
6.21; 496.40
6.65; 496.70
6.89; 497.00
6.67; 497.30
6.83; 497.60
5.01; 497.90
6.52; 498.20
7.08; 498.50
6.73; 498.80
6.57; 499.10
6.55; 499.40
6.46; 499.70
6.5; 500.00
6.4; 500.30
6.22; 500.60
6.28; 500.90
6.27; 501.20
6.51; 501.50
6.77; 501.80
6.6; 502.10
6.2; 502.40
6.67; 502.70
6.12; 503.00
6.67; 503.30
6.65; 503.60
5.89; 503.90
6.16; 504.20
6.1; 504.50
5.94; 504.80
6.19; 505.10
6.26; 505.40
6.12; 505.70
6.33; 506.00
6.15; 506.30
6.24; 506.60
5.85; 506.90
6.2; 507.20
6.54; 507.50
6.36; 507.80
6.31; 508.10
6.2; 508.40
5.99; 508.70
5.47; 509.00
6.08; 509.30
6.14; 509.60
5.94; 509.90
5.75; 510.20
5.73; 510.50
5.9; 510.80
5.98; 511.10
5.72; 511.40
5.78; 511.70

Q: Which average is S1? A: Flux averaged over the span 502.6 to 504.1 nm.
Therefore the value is 6.38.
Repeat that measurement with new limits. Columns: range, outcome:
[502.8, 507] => 6.2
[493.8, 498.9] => 6.39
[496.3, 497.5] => 6.63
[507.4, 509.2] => 6.13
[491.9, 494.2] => 6.38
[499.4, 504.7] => 6.38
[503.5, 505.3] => 6.14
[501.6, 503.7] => 6.52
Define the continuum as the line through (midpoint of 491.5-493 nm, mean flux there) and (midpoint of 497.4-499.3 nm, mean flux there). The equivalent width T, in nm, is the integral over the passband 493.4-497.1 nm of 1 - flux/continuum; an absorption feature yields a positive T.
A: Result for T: 0.09 nm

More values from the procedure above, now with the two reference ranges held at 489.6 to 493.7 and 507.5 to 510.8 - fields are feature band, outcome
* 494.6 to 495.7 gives 0.04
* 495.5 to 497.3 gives -0.04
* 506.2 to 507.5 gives -0.02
